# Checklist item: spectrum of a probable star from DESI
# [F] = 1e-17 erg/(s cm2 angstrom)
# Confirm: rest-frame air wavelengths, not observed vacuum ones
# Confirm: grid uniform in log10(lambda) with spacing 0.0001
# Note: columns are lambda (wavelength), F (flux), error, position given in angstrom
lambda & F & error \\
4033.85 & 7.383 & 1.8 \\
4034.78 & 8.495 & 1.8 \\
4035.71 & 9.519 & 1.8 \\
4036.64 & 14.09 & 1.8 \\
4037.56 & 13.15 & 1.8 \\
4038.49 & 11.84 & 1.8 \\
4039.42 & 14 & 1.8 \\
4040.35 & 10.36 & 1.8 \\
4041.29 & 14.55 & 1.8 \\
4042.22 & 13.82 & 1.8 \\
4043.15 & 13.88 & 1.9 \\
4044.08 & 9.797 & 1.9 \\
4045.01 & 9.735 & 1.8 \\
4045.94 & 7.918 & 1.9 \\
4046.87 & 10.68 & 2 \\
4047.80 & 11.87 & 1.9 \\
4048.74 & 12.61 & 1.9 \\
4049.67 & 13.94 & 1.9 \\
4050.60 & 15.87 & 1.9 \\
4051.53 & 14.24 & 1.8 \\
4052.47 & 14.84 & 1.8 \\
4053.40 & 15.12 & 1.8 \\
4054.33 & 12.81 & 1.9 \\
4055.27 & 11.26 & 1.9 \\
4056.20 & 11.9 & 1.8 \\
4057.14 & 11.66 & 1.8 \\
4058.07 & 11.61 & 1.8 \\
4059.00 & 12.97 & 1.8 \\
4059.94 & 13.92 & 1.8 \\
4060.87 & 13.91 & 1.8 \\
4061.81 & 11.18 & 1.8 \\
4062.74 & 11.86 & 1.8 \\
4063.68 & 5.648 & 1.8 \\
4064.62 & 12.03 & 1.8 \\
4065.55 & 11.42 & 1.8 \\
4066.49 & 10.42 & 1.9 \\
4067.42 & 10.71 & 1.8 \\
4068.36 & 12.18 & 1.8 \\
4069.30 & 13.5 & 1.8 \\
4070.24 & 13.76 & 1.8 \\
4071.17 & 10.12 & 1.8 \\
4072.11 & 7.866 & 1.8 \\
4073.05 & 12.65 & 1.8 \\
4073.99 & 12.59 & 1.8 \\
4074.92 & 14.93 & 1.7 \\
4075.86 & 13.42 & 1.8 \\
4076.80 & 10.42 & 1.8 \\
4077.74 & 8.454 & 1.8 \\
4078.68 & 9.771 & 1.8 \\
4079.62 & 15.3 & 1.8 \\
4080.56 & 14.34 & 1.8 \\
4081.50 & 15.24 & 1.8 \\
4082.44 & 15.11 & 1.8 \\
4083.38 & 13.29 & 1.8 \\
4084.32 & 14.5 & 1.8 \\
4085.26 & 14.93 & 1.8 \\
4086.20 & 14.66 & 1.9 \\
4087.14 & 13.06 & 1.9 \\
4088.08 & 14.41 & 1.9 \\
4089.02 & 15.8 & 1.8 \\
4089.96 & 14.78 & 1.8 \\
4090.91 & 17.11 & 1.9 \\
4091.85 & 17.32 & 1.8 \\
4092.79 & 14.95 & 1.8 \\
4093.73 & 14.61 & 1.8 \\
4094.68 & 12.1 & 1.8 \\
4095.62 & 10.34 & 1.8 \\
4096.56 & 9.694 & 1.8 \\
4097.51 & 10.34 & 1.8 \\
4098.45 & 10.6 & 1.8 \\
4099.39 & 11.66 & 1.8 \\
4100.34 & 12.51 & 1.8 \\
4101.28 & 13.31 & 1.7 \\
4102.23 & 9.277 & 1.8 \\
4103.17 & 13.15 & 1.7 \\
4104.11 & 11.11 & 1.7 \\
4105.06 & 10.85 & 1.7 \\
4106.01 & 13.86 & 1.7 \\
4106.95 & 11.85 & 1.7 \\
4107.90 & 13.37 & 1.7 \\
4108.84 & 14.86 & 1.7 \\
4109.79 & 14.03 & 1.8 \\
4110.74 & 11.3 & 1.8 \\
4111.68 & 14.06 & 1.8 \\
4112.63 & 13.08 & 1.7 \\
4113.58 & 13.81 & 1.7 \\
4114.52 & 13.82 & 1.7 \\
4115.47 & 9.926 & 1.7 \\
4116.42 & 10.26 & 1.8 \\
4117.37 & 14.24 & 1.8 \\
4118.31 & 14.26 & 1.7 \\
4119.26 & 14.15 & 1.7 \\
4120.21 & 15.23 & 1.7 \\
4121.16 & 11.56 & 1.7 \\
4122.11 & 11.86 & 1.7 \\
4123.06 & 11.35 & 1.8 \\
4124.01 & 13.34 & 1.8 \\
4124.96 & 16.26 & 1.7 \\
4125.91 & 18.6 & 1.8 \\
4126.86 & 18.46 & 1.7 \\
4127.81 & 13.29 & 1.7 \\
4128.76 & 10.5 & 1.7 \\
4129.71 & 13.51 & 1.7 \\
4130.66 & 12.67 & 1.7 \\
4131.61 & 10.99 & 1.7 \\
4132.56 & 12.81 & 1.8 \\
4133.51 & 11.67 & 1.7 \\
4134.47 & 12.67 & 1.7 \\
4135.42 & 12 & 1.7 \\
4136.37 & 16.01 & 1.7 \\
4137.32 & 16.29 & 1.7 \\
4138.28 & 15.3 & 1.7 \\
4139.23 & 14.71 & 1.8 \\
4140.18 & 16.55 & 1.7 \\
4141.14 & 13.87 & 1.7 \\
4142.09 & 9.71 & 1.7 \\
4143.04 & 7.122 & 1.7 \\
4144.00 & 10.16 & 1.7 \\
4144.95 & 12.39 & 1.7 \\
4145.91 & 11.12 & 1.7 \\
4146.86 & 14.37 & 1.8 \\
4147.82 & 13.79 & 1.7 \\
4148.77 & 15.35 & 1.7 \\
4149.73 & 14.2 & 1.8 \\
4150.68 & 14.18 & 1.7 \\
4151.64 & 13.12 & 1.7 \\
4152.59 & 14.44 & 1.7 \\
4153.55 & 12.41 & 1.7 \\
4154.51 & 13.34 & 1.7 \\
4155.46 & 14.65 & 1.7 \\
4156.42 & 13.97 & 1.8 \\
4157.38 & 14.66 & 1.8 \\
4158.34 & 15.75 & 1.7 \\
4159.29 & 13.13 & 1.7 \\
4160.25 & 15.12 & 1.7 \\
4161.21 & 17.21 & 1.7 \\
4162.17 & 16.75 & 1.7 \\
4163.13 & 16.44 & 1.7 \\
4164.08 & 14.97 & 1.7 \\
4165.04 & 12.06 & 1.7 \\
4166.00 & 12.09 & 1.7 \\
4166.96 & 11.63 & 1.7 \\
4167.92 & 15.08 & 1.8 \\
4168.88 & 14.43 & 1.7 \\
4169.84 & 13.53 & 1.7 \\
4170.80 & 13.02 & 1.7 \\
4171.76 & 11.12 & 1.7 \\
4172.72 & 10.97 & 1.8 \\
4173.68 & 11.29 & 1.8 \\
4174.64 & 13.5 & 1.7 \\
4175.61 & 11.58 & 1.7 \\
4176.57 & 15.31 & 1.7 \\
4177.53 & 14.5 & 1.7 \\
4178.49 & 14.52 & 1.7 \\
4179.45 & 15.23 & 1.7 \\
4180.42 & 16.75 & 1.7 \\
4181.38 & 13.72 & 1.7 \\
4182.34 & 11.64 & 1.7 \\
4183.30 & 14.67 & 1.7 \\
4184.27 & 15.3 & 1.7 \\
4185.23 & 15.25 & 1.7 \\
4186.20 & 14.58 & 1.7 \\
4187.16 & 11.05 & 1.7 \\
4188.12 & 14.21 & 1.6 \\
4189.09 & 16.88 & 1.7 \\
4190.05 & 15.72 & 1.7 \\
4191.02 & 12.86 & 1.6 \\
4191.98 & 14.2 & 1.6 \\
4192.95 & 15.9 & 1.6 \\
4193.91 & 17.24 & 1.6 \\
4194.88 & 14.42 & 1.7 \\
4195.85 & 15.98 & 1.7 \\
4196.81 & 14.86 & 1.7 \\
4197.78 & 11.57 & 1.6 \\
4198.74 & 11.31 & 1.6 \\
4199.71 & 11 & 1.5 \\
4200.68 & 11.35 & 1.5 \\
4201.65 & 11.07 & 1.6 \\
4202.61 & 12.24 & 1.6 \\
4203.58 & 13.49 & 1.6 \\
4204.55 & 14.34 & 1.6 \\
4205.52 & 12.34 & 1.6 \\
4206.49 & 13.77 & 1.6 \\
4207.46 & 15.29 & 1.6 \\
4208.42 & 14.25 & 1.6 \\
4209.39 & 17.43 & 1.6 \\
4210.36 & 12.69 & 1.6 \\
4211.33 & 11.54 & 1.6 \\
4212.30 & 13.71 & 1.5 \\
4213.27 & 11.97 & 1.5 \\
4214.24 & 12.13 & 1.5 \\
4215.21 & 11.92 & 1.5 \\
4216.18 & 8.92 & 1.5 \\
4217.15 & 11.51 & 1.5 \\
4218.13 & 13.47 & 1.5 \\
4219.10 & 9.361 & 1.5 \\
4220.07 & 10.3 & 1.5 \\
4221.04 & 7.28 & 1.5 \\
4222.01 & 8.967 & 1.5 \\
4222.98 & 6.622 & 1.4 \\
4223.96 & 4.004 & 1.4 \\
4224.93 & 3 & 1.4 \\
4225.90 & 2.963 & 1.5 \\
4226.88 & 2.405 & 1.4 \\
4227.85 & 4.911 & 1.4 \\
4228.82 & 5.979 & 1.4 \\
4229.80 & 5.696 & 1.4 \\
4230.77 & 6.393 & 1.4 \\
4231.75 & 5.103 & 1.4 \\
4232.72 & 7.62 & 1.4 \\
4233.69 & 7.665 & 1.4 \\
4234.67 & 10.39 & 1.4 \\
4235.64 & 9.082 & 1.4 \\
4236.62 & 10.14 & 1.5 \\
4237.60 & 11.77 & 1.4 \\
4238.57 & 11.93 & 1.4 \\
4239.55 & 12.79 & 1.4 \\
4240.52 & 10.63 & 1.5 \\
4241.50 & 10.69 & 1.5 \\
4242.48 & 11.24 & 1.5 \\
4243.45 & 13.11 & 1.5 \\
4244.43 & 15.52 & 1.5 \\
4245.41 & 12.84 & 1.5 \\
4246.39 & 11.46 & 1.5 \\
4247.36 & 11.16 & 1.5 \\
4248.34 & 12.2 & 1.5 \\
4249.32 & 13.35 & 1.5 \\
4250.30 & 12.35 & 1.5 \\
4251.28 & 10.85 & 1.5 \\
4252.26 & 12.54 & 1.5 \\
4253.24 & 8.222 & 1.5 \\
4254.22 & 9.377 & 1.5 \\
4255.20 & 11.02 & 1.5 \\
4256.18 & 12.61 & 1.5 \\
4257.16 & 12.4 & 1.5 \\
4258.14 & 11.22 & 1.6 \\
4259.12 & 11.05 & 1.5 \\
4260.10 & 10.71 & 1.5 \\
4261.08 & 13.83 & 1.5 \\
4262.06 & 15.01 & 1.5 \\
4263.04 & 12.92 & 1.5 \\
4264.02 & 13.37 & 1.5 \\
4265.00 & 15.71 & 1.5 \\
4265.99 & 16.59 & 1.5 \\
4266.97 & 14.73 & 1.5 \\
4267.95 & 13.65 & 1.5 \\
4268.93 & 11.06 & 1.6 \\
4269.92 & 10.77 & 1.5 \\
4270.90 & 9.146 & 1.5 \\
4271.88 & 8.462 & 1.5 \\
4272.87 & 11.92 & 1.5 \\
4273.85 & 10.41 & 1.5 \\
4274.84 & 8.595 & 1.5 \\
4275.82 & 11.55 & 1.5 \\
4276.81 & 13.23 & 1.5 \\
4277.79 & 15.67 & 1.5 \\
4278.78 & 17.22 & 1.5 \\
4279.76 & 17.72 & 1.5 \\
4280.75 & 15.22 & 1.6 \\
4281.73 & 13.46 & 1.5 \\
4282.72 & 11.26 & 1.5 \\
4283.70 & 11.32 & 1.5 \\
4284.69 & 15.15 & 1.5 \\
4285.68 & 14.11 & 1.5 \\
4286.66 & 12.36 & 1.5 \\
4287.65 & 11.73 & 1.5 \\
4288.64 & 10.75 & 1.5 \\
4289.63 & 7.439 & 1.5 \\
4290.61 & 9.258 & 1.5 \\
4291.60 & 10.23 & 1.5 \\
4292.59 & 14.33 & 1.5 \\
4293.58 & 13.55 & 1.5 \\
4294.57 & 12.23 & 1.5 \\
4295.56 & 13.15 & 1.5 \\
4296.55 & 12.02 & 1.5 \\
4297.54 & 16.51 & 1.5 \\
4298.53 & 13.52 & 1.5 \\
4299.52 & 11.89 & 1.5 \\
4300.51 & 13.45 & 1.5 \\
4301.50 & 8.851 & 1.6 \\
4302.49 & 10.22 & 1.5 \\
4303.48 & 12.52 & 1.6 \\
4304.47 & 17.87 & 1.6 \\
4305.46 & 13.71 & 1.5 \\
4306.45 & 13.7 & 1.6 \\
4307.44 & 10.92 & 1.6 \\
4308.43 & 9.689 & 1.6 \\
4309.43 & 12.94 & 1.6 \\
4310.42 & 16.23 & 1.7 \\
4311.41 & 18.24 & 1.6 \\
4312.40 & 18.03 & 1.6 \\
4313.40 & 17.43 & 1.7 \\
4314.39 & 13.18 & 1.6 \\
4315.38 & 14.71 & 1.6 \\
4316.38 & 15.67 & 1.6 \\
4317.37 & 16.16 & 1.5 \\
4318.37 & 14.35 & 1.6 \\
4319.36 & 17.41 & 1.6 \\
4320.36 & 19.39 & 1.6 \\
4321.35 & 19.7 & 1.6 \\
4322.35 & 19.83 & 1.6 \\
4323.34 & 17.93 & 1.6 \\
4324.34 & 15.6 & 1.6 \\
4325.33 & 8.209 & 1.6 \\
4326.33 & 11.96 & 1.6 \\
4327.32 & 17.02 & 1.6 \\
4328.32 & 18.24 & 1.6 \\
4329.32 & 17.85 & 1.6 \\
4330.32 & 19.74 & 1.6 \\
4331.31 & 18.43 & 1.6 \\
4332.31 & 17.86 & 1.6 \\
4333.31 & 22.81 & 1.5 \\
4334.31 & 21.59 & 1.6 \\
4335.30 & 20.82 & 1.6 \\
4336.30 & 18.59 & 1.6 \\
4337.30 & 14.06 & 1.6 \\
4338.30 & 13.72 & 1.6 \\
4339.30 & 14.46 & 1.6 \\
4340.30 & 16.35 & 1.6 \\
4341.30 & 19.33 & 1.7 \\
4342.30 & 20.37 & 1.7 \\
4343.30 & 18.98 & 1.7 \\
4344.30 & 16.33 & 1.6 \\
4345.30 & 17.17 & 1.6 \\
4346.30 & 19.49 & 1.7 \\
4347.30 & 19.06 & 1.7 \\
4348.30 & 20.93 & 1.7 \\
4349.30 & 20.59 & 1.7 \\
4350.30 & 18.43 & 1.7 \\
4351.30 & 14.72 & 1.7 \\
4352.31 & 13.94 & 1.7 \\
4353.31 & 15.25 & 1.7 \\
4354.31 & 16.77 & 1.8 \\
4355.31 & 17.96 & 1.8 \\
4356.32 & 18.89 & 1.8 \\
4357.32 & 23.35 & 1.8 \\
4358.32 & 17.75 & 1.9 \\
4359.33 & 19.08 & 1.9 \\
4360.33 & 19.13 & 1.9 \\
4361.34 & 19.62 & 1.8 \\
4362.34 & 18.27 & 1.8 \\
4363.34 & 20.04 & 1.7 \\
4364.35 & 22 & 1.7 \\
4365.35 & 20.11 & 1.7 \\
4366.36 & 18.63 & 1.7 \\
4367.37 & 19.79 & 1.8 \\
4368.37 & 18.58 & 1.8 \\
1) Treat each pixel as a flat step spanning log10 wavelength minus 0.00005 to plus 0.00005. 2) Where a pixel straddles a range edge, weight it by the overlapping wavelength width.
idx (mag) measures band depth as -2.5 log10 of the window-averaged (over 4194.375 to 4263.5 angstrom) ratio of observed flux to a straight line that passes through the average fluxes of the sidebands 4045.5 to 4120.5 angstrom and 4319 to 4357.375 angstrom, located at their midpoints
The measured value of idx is 0.386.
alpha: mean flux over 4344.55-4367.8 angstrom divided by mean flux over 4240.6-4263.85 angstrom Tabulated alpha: 1.56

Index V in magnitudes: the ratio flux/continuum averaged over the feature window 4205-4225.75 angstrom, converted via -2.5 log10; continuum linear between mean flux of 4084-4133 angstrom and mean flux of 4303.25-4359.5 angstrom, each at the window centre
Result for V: 0.35 mag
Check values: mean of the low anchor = 13.2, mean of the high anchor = 16.9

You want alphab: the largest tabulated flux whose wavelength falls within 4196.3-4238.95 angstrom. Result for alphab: 17.43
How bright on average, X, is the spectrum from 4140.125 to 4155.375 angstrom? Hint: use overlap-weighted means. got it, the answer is 12.8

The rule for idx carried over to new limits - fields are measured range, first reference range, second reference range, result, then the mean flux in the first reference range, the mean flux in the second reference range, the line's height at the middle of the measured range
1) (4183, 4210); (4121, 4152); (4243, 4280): -0.09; 13.3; 12.4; 12.9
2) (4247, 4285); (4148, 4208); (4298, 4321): 0.14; 13.9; 14.4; 14.2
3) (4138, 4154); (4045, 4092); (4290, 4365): 0.06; 12.7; 16.3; 13.8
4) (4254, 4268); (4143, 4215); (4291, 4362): 0.16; 13.7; 16.3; 15.1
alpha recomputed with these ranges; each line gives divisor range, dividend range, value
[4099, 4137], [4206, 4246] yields 0.76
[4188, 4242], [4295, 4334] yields 1.40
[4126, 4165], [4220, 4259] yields 0.69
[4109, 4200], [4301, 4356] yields 1.20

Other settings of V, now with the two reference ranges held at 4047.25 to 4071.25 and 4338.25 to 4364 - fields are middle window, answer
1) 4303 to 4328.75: 0.14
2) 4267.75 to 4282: 0.31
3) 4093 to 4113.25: 0.09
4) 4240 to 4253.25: 0.32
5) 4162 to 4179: 0.09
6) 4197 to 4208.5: 0.20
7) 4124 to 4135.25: 0.01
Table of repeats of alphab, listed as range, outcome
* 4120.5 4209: 18.6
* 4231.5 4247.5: 15.52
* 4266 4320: 18.24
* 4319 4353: 22.81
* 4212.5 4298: 17.72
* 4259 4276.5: 16.59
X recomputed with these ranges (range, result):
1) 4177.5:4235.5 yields 11.5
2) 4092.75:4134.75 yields 12.8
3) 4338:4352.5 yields 17.7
